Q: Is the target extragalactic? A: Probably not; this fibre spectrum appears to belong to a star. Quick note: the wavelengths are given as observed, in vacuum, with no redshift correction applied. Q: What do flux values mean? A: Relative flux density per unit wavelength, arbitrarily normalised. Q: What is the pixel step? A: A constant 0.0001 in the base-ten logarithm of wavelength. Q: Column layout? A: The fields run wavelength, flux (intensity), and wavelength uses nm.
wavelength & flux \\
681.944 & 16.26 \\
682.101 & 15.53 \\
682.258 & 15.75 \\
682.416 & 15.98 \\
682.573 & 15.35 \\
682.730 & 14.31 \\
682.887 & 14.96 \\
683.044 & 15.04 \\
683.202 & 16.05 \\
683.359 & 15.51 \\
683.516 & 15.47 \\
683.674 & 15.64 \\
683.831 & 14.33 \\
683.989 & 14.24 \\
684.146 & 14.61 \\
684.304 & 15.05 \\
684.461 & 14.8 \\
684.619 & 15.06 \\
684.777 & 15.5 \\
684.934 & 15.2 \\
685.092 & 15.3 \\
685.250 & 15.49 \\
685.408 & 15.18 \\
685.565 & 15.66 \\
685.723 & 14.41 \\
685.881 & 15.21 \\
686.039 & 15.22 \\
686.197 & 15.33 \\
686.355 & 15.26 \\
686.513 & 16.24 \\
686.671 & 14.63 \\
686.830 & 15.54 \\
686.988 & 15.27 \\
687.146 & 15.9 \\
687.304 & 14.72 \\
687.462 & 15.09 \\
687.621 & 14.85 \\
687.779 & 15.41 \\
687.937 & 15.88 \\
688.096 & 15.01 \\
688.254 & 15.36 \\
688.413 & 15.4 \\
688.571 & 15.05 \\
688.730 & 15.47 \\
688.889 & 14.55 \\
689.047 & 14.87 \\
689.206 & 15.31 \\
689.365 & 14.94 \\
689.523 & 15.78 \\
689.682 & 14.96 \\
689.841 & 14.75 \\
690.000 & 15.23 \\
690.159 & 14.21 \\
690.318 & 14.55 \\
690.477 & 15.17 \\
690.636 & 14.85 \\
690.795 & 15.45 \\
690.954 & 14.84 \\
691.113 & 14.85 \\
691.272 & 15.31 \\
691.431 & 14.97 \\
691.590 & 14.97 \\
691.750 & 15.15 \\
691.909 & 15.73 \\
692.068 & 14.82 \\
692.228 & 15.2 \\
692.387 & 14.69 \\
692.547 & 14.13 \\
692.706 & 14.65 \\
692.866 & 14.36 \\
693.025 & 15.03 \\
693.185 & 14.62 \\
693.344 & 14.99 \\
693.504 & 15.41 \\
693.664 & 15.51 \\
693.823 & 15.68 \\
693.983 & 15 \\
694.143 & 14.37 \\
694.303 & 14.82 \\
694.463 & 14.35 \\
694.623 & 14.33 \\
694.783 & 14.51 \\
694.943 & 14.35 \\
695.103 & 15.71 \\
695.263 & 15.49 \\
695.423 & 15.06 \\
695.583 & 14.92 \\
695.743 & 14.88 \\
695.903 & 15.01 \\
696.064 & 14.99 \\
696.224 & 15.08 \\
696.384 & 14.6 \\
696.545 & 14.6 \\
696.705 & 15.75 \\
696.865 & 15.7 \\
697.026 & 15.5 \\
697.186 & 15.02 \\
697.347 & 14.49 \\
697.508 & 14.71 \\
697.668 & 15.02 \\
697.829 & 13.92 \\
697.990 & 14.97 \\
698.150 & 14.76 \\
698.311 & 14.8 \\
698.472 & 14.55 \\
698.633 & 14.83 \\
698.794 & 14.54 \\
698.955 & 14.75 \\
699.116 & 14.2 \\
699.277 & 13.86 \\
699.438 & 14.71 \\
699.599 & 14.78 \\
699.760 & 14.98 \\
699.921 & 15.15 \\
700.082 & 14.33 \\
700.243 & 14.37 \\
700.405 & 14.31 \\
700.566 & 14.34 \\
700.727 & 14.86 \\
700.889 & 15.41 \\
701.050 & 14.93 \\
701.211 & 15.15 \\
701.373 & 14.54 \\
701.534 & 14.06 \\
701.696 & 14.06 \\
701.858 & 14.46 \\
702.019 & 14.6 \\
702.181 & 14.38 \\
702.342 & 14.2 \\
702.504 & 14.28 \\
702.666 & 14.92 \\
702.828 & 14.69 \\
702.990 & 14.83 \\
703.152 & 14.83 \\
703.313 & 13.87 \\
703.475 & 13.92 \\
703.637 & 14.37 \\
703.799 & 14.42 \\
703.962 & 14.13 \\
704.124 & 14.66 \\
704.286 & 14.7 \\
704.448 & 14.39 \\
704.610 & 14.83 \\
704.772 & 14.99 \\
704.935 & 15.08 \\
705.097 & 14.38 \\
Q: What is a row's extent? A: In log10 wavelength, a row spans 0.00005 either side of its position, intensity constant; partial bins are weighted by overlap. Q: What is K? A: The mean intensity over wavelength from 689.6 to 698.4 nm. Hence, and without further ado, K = 14.9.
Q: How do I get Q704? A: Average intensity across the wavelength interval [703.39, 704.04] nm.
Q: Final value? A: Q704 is 14.2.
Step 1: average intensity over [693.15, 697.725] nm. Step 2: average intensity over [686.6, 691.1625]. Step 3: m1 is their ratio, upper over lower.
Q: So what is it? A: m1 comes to 0.99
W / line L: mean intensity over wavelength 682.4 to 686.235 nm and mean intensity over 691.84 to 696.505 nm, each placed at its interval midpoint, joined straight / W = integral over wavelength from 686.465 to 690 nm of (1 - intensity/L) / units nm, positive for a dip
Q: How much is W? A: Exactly -0.04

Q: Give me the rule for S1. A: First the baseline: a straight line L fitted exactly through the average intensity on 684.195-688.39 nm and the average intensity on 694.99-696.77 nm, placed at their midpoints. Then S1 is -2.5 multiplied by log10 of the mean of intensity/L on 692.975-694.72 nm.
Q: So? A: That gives 0.02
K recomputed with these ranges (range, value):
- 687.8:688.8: 15.4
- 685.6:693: 15.1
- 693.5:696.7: 14.9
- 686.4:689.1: 15.3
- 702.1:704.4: 14.4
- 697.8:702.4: 14.6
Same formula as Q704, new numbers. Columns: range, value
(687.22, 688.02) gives 15.2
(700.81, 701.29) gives 15.2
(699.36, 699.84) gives 14.8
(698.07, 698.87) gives 14.7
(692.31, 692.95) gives 14.5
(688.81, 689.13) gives 14.7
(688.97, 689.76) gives 15.2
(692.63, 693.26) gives 14.7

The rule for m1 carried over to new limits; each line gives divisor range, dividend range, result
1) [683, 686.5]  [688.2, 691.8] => 0.99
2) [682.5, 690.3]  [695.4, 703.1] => 0.97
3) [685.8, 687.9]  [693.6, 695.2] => 0.97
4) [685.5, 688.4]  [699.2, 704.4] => 0.95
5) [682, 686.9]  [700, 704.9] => 0.95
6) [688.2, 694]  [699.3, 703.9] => 0.97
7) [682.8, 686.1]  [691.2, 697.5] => 0.99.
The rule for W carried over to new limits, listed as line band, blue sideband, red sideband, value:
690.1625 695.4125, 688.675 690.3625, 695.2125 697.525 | 0.03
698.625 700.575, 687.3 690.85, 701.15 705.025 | 0.01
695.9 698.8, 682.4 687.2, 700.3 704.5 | -0.04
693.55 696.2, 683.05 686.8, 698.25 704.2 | -0.03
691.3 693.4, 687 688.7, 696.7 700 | 0.03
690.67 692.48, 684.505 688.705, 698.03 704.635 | -0.01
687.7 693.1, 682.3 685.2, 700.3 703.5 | -0.04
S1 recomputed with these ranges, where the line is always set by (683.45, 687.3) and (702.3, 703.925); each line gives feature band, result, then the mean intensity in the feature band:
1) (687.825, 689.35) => -0.01 mag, 15.2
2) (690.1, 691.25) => 0.00 mag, 14.9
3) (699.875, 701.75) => -0.01 mag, 14.6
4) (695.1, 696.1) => -0.03 mag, 15.1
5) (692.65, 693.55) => 0.00 mag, 14.8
